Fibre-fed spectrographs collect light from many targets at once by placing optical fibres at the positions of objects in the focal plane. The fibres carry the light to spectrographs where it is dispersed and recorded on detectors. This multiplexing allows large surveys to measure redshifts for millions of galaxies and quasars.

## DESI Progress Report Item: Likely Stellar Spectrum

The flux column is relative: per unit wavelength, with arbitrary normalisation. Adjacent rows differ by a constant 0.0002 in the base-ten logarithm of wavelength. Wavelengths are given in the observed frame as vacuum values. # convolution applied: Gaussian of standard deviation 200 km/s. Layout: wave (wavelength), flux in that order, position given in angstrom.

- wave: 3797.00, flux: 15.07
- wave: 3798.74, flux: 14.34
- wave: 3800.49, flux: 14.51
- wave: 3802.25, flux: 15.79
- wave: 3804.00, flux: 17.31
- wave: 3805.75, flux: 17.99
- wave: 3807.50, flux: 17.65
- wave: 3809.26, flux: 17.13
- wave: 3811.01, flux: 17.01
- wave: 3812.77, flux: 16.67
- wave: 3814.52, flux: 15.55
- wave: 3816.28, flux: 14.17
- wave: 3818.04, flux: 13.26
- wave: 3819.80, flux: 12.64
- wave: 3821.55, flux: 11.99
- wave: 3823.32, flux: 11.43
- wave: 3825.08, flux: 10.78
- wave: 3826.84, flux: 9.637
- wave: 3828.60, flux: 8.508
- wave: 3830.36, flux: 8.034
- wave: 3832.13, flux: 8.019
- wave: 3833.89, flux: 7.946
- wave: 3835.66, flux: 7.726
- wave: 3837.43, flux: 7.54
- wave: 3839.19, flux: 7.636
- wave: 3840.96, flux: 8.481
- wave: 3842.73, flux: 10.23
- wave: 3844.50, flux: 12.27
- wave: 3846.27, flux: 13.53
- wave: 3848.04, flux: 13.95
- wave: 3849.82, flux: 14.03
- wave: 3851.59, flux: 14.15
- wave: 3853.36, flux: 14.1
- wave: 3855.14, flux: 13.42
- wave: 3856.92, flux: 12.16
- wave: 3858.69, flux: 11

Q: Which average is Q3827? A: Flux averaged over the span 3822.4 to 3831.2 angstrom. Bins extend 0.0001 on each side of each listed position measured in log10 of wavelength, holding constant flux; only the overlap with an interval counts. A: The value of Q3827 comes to 9.69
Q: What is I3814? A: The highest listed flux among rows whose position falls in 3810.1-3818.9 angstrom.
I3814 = 17.01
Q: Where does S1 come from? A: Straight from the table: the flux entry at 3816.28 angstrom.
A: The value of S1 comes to 14.17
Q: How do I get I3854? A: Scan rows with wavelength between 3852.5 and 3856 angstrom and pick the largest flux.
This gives 14.1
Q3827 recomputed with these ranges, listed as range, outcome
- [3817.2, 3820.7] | 13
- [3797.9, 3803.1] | 14.9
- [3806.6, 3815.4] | 16.8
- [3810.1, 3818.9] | 15.3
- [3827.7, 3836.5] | 8.05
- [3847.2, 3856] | 13.9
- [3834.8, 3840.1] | 7.64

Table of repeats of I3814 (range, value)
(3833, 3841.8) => 8.481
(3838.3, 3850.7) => 14.03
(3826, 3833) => 9.637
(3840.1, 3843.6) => 10.23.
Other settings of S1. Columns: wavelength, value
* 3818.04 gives 13.26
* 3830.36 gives 8.034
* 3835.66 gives 7.726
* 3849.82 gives 14.03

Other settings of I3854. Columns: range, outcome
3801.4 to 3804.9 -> 17.31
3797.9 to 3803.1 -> 15.79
